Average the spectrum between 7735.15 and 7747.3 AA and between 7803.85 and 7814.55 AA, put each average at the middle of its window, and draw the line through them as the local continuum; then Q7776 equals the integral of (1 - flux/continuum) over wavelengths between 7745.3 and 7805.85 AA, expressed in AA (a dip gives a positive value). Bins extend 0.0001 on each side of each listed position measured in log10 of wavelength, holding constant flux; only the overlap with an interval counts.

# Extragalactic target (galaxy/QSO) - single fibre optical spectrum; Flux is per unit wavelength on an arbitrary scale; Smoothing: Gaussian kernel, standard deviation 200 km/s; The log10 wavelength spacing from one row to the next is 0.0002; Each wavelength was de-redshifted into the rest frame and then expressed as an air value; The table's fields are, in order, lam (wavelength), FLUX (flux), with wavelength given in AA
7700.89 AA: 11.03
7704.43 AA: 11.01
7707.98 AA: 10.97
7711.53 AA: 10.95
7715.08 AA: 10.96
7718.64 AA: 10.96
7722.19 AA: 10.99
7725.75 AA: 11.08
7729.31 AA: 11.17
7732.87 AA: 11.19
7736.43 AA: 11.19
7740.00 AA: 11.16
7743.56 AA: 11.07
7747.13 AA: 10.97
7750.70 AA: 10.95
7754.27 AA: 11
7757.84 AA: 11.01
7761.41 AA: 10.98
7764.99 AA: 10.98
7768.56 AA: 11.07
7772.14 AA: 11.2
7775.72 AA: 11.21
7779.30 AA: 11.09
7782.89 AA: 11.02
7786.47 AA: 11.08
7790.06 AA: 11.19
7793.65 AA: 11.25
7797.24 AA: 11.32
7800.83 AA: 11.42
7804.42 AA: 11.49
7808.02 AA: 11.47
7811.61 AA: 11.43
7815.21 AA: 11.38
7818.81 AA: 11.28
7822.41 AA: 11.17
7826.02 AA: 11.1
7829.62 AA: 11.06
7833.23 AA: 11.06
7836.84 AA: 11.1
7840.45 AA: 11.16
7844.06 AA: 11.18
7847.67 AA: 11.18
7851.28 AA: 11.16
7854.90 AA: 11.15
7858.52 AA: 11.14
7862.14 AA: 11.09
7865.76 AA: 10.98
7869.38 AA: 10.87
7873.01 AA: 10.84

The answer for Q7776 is 0.8 AA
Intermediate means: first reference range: 11.1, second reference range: 11.5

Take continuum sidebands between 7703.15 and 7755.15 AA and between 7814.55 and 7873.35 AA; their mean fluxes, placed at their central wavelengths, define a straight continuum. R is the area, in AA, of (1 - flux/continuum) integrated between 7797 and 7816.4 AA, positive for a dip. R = -0.6 AA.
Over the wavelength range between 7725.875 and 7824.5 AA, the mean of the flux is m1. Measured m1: 11.2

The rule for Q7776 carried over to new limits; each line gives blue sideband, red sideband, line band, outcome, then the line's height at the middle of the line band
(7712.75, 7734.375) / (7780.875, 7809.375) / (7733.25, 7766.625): 0.3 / 11.1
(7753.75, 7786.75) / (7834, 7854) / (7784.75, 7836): -0.7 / 11.1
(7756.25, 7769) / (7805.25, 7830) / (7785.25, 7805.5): -0.2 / 11.2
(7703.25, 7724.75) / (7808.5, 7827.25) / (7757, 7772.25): 0.1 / 11.1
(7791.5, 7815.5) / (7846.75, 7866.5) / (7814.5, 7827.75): 0.1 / 11.3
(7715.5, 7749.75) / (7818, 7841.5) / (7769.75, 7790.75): -0.1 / 11.1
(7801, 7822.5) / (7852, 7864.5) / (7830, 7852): 0.2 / 11.2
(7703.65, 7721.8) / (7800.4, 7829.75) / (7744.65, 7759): 0.2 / 11.1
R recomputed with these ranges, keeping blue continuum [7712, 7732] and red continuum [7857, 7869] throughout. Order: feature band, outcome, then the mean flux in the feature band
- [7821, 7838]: -0.1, 11.1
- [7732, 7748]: -0.1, 11.1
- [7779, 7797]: -0.2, 11.1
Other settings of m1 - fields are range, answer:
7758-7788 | 11.1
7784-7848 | 11.2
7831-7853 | 11.1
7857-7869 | 11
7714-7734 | 11.1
